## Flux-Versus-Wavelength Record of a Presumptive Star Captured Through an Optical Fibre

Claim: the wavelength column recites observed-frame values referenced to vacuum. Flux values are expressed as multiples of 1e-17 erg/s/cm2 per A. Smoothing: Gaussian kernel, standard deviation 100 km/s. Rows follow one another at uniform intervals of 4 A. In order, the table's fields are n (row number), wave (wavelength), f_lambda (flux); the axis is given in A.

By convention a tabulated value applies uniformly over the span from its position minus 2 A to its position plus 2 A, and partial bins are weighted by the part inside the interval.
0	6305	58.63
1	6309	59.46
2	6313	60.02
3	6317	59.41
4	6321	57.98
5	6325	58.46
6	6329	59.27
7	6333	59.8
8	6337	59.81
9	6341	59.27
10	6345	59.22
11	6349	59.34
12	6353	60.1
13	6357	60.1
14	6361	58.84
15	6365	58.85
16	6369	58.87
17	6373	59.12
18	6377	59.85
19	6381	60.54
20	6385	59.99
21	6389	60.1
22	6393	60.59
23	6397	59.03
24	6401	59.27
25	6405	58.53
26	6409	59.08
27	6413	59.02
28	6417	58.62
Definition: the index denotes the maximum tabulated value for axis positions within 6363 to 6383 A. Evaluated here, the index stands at 60.54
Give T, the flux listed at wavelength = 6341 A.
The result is 59.27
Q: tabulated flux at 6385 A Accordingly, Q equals 59.99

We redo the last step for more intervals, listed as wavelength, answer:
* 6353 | 60.1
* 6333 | 59.8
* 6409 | 59.08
